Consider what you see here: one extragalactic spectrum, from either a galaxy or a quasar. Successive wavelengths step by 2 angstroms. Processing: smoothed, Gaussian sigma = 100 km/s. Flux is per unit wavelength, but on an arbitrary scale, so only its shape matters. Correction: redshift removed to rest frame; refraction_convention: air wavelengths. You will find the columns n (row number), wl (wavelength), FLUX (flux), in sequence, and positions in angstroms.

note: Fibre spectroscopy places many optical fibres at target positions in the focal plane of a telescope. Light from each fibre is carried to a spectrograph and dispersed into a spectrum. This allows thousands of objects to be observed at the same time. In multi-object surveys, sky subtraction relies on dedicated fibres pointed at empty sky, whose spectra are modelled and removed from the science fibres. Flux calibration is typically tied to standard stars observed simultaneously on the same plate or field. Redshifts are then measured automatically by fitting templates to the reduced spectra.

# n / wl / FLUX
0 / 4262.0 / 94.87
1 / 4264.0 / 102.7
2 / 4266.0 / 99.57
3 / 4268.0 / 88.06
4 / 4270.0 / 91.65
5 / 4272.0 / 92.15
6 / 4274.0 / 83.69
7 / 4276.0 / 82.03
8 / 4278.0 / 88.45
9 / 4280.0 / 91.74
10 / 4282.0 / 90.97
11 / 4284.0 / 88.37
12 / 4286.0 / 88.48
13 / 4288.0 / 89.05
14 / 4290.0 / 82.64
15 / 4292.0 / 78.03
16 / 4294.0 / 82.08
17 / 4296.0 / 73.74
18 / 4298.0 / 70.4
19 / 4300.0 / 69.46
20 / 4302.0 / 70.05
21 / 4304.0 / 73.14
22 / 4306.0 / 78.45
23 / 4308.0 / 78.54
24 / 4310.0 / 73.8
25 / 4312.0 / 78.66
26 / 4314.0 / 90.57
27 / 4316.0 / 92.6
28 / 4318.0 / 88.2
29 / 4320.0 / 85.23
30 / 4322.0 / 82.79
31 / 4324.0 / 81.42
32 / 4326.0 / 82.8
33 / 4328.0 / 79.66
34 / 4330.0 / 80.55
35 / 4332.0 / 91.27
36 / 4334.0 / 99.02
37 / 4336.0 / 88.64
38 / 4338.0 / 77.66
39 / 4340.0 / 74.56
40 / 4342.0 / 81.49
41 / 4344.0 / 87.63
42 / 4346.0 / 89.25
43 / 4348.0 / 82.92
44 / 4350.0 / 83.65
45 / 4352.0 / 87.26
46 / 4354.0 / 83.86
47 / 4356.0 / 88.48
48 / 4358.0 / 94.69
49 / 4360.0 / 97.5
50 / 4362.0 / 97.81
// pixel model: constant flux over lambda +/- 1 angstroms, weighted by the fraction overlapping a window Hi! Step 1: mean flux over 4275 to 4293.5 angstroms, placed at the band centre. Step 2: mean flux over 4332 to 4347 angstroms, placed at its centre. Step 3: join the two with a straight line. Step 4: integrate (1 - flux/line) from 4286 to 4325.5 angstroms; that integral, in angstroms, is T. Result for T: 2.78 angstroms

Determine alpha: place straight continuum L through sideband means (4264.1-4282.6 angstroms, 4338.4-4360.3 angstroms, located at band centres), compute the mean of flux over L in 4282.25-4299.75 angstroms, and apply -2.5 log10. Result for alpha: 0.10 mag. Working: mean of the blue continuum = 90.4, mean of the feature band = 81.5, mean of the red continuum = 85.9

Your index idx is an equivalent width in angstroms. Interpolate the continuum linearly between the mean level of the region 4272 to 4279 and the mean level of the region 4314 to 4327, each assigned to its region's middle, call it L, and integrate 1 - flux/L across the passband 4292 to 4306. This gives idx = 1.95 angstroms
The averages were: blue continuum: 85.8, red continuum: 85.9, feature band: 73.9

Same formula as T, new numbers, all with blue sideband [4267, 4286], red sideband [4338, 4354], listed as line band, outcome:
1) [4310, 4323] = 0.0 angstroms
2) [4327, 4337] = -0.4 angstroms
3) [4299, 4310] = 1.6 angstroms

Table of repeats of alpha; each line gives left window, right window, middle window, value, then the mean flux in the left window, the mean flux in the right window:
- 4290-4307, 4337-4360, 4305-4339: -0.06 mag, 74.9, 85.2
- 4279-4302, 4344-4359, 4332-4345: 0.01 mag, 81.7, 87.2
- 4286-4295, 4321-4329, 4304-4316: 0.03 mag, 83.6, 81.7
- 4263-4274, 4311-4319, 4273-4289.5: 0.05 mag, 93.8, 87.5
